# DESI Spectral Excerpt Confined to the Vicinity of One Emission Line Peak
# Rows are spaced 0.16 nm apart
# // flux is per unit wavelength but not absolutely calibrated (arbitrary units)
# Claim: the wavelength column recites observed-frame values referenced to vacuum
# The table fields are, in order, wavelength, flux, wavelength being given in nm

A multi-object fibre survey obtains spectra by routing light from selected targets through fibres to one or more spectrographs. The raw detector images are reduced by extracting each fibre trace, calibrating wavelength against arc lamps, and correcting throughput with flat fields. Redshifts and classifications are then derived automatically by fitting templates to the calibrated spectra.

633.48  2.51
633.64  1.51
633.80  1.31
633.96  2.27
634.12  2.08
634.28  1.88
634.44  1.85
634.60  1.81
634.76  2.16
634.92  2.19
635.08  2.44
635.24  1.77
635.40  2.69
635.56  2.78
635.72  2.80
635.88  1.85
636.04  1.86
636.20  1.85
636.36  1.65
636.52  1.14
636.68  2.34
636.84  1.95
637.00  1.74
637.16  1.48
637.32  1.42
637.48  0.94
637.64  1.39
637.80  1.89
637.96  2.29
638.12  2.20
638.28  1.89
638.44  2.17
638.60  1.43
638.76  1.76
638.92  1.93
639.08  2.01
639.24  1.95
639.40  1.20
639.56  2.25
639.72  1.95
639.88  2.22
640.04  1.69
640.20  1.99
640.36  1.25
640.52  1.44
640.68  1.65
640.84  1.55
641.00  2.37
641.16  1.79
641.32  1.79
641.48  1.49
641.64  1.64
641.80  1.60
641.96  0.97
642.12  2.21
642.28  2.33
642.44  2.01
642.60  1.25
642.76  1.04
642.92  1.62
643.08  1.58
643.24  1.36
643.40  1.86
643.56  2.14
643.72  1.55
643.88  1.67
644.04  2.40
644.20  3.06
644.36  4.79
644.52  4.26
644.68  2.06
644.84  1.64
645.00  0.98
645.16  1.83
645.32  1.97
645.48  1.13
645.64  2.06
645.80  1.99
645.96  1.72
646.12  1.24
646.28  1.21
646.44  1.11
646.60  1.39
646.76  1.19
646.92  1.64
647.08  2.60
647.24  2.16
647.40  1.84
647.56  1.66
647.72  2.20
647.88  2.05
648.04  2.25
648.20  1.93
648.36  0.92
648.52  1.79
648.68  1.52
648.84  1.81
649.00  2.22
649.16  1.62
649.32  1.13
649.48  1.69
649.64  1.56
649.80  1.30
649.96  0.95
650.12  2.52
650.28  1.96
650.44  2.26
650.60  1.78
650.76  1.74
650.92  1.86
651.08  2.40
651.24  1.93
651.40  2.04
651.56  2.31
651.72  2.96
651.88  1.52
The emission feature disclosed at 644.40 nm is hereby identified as H-beta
